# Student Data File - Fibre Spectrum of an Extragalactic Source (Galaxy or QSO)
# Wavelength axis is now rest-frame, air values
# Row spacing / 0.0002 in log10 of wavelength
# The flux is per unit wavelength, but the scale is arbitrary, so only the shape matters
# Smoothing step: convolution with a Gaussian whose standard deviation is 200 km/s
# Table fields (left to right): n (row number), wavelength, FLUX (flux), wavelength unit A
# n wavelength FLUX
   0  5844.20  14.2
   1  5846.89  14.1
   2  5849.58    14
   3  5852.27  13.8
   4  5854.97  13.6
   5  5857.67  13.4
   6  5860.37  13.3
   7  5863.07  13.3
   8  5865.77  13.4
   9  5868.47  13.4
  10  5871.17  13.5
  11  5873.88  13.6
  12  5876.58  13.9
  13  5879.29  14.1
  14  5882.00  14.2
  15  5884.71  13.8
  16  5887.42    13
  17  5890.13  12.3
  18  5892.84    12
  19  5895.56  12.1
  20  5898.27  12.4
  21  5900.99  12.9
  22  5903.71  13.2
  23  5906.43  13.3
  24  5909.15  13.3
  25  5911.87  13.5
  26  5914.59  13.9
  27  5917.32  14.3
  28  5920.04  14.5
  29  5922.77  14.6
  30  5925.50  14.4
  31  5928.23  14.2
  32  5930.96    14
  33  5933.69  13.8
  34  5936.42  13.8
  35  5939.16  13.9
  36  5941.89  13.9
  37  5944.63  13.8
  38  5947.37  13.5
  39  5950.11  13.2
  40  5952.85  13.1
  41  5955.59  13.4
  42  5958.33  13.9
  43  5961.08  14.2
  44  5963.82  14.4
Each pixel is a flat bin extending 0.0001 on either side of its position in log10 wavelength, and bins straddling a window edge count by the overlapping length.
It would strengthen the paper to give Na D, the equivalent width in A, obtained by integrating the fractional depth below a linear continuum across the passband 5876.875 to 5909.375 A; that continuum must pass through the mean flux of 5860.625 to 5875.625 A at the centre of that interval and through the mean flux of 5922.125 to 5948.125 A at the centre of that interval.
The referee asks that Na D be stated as 1.4 A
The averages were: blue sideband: 13.4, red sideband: 14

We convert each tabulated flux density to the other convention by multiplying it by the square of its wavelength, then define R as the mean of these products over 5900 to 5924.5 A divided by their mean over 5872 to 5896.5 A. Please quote 1.05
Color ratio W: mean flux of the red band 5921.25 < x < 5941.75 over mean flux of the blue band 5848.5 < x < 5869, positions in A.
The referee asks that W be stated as 1.0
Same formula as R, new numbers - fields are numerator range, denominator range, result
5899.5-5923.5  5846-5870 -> 1.03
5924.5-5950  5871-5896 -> 1.06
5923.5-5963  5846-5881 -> 1.04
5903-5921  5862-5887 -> 1.02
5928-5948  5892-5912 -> 1.09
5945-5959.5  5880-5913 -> 1.05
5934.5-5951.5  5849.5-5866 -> 1.04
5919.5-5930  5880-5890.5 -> 1.08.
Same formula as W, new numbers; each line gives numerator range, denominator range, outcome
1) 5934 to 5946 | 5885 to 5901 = 1.11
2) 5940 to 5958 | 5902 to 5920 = 0.99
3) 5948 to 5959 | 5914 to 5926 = 0.93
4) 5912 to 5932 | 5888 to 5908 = 1.13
